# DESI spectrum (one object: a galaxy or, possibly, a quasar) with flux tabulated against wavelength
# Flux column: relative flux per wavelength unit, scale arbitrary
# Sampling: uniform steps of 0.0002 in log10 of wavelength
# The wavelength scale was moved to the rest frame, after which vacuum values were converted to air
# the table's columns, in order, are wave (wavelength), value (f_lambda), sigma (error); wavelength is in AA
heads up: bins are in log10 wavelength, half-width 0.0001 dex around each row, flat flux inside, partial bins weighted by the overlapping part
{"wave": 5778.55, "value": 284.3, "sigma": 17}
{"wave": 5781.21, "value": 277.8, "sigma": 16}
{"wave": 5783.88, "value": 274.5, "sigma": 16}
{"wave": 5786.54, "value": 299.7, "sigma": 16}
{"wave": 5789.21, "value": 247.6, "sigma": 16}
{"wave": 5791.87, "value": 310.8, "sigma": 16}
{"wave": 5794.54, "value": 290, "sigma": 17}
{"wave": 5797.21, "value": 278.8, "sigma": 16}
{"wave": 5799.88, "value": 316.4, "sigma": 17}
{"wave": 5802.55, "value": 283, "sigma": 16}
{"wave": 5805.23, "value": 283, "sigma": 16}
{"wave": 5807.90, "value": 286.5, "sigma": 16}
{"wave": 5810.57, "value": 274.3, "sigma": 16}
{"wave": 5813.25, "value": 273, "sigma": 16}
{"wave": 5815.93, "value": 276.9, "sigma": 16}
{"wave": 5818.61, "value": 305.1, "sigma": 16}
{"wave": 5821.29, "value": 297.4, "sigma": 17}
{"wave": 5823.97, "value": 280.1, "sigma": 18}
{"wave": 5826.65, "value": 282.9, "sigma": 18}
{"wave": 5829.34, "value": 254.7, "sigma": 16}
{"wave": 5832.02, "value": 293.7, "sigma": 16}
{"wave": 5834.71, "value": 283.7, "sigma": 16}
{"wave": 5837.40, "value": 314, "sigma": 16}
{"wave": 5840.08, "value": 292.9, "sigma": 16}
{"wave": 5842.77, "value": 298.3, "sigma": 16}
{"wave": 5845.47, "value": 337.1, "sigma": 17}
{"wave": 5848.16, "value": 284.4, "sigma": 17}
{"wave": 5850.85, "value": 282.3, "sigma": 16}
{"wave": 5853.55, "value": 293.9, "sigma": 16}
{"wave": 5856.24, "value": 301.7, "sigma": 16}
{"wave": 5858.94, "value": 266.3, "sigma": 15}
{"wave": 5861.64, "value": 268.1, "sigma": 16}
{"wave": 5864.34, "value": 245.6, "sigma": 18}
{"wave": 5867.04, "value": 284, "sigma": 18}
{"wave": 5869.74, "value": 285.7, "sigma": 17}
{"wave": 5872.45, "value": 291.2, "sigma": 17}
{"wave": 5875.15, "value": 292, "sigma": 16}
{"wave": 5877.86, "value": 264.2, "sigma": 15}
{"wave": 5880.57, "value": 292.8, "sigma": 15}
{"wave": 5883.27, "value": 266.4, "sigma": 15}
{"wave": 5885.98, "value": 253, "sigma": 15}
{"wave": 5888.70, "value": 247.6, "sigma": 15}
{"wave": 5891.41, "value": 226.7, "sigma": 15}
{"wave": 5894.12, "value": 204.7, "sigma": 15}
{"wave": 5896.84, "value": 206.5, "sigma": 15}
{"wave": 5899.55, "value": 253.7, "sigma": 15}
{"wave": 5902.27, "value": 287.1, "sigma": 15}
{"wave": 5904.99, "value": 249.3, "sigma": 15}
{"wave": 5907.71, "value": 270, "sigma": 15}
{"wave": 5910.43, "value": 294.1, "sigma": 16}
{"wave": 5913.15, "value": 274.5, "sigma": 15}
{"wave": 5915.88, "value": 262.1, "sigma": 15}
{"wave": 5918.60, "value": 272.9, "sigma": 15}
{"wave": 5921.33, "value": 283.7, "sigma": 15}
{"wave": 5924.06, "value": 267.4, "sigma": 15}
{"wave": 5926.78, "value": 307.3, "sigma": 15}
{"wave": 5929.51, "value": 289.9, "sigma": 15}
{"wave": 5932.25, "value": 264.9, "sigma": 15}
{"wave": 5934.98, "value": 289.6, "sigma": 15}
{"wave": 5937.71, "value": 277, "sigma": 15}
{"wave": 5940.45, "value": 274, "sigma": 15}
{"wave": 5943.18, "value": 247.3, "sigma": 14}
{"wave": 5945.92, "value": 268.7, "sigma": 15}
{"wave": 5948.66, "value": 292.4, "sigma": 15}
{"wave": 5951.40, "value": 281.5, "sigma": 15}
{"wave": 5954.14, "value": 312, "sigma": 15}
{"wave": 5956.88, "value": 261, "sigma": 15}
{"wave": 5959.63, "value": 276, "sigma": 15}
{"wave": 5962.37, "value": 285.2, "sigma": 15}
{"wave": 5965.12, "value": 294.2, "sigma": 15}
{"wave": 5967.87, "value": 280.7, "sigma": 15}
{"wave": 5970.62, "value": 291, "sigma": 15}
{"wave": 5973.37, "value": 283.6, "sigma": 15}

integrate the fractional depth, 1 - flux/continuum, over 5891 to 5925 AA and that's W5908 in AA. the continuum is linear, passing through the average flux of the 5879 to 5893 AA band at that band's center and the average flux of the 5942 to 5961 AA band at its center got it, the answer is 0.6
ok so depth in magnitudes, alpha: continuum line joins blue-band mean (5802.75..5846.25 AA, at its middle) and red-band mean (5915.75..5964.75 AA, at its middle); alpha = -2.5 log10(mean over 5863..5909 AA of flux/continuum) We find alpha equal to 0.095 mag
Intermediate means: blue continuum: 289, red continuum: 279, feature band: 260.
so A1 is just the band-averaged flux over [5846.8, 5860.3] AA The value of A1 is 286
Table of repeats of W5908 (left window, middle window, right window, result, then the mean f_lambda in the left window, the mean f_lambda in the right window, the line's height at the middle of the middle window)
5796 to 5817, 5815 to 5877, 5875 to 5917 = -3.37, 284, 258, 273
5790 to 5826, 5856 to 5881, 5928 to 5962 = 0.54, 288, 278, 284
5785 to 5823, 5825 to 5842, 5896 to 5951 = -0.22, 287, 272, 284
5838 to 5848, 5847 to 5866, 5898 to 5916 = 1.38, 307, 270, 299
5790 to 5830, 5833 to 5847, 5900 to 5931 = -1.04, 286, 277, 284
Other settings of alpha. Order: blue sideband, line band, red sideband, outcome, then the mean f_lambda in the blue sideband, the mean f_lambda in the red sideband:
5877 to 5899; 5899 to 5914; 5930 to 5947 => -0.07 mag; 245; 271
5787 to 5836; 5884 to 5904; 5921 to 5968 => 0.17 mag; 285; 281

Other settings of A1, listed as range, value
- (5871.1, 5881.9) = 285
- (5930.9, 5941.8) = 276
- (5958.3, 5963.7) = 281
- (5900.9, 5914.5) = 275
